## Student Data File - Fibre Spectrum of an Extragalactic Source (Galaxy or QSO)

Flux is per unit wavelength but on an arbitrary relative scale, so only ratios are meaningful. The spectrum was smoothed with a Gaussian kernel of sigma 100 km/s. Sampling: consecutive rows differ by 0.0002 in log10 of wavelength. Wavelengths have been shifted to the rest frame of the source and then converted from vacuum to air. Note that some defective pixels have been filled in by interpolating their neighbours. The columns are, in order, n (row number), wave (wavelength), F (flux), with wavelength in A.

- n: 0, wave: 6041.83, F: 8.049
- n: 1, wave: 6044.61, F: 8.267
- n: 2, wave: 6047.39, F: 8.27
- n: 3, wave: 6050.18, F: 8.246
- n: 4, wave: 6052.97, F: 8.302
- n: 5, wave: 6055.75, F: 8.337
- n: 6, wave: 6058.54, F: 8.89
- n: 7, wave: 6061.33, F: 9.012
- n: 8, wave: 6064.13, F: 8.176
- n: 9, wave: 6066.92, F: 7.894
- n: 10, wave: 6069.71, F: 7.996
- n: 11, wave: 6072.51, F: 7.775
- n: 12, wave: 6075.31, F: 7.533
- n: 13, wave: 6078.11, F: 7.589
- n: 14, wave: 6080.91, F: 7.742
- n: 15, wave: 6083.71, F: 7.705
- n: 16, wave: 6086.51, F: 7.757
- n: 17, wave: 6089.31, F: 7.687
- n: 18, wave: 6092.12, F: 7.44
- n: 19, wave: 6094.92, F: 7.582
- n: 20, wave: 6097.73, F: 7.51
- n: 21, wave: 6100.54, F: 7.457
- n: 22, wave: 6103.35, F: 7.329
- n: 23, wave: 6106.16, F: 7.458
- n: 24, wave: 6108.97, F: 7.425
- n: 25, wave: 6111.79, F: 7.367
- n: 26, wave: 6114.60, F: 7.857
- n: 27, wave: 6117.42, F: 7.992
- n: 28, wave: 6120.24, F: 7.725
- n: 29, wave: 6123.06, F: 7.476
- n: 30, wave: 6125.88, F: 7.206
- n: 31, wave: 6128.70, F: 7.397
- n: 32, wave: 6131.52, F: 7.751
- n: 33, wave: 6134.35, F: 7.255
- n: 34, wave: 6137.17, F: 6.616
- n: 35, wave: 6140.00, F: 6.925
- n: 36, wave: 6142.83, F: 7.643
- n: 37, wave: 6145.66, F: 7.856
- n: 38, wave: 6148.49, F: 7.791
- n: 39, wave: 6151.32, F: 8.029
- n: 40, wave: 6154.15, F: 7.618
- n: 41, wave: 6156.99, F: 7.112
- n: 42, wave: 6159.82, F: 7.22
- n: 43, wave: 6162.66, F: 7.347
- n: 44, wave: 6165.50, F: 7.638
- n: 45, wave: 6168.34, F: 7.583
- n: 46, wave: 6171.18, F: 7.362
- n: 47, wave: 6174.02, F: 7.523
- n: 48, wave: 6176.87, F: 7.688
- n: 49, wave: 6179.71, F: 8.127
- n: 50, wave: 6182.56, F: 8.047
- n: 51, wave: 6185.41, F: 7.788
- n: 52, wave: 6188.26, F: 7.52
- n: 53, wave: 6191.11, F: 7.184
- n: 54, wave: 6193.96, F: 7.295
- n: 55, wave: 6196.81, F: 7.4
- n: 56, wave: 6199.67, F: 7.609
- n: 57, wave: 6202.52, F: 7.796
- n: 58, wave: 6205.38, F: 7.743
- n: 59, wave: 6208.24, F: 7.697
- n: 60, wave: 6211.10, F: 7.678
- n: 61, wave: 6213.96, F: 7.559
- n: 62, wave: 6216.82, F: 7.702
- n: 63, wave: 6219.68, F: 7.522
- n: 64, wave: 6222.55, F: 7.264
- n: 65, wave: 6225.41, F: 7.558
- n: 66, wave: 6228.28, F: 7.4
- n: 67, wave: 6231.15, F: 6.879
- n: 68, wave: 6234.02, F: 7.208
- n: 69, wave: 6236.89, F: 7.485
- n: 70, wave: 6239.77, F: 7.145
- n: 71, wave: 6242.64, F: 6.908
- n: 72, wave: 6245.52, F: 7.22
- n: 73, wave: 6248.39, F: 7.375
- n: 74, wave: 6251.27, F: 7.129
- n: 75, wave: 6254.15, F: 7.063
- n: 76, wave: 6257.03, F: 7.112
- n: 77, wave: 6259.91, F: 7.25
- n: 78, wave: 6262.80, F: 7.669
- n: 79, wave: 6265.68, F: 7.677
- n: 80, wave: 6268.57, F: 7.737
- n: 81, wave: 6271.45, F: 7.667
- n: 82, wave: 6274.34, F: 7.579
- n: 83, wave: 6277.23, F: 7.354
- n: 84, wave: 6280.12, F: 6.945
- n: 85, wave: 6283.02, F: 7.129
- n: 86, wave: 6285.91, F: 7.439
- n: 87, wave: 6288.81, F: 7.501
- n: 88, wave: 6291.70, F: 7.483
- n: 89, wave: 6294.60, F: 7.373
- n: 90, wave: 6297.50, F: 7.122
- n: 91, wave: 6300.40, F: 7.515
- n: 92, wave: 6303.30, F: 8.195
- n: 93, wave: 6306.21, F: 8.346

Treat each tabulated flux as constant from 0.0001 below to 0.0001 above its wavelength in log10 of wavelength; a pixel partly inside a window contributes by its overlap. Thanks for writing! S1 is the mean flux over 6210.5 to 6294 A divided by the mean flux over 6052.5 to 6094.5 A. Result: 0.92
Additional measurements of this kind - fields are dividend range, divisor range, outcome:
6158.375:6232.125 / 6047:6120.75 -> 0.96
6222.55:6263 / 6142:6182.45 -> 0.95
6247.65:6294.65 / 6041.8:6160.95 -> 0.96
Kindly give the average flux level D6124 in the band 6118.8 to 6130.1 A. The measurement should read 7.45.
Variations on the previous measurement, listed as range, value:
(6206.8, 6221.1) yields 7.63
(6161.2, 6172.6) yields 7.48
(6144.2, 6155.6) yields 7.82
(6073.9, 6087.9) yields 7.66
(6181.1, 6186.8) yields 7.91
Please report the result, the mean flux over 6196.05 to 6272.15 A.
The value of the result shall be 7.42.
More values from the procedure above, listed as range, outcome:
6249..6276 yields 7.43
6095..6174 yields 7.48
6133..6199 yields 7.5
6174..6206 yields 7.64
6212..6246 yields 7.33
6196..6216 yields 7.65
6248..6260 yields 7.16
